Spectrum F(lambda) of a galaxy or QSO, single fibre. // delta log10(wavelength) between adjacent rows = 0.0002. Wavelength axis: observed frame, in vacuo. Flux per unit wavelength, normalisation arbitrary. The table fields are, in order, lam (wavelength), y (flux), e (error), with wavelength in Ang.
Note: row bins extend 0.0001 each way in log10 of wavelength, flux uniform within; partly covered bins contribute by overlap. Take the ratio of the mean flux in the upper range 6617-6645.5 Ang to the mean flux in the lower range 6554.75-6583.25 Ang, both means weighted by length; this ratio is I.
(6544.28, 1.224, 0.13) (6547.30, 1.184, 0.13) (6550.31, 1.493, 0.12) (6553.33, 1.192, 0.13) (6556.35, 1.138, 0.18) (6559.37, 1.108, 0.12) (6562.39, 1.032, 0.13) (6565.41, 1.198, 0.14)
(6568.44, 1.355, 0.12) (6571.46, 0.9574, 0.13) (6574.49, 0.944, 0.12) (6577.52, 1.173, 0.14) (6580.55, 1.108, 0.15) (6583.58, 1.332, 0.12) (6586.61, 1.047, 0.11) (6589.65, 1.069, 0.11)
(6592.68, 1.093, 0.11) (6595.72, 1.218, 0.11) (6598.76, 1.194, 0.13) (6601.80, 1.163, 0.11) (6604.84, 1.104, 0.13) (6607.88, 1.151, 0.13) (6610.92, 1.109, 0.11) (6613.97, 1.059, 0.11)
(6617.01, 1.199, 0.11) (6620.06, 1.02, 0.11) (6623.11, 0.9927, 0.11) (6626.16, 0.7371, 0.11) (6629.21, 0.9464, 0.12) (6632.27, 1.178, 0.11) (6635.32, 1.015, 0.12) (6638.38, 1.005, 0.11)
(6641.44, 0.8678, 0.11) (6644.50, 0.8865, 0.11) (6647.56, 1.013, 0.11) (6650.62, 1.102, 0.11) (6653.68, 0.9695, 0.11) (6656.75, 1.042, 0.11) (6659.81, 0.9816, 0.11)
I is 0.87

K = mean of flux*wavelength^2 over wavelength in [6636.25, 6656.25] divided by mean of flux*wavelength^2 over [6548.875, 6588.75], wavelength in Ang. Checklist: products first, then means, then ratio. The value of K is 0.87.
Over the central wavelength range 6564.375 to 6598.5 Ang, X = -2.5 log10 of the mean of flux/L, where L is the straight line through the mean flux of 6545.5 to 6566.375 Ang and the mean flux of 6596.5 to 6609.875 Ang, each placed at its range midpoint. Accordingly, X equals 0.033 mag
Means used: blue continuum 1.19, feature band 1.14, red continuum 1.16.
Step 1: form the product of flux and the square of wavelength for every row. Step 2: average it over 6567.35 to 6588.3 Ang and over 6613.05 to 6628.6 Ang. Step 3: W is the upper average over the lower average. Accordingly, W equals 0.9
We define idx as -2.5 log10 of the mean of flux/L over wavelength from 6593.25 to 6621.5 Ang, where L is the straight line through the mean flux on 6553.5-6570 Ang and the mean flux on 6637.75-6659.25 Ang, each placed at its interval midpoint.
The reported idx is -0.062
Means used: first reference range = 1.17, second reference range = 0.983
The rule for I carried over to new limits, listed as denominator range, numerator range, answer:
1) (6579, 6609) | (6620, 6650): 0.84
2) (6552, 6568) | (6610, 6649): 0.87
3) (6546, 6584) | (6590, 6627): 0.94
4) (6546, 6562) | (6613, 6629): 0.82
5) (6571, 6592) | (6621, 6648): 0.87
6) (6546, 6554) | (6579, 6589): 0.89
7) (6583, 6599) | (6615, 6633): 0.88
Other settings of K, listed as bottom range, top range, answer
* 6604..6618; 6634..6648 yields 0.86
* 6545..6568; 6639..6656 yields 0.83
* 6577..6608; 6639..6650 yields 0.83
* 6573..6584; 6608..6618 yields 1.01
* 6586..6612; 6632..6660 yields 0.90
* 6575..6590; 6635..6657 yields 0.88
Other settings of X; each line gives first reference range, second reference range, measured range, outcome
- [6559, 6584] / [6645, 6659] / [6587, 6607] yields -0.04 mag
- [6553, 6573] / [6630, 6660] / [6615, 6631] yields 0.06 mag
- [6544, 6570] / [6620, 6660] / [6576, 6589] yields -0.02 mag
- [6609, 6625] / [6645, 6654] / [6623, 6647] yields 0.10 mag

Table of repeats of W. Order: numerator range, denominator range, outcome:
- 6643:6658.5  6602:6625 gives 0.93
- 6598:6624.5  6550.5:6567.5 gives 0.96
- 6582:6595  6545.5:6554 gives 0.89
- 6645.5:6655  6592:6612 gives 0.90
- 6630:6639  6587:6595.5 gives 0.98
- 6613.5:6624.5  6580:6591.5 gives 0.95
